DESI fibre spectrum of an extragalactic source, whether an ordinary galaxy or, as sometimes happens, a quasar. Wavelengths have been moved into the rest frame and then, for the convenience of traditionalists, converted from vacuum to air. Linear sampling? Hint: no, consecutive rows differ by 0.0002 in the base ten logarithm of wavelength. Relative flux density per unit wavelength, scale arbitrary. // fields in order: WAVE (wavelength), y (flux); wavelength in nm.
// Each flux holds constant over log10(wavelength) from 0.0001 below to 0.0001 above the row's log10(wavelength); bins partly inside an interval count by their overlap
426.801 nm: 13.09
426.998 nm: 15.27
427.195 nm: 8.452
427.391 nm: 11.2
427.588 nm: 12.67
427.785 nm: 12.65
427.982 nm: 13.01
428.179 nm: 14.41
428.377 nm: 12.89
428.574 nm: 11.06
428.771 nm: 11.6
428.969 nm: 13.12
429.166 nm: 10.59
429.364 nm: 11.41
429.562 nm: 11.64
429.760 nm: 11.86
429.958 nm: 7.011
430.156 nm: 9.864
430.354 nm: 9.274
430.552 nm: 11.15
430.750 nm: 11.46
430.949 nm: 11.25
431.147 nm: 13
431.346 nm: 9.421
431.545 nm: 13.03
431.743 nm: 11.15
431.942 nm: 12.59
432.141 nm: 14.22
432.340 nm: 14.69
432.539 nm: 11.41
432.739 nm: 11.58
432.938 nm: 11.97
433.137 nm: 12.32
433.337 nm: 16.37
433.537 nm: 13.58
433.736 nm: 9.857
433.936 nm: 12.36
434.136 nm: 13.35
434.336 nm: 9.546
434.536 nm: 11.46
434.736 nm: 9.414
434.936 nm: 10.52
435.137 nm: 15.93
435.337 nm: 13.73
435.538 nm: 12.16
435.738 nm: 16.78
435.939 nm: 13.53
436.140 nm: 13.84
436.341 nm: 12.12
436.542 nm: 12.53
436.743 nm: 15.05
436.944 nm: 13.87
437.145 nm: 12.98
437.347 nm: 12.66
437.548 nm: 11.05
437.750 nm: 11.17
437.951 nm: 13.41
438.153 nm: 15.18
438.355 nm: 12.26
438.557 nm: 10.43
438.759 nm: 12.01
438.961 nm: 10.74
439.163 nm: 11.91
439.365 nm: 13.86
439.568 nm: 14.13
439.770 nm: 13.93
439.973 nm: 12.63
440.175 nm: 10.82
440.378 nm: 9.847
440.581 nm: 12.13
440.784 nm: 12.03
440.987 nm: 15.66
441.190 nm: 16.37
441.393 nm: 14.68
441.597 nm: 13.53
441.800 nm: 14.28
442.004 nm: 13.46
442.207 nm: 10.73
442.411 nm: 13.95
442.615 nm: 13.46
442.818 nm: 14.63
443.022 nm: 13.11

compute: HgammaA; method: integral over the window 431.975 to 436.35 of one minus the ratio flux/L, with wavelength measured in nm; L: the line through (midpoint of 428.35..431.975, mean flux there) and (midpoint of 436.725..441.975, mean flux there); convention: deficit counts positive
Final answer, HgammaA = -0.31 nm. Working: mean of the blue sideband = 11.2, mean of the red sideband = 12.9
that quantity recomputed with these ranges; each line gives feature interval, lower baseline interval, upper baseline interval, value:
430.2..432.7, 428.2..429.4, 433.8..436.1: 0.08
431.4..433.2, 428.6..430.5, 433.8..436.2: -0.12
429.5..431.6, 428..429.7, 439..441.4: 0.26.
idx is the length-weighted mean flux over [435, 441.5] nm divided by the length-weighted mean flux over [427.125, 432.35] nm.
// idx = 1.1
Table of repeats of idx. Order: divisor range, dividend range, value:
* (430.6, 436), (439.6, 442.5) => 1.06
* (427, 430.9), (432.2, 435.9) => 1.11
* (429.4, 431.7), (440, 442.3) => 1.20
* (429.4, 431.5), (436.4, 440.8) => 1.17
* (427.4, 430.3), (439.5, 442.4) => 1.13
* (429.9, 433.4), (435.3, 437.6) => 1.14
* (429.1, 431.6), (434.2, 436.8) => 1.18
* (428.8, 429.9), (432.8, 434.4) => 1.08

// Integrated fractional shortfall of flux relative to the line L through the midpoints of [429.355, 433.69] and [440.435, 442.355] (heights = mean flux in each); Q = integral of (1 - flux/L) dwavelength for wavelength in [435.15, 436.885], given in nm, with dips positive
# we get -0.168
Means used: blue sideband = 11.8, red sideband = 13.6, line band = 13.8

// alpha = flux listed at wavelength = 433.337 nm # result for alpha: 16.37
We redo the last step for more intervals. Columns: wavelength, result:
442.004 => 13.46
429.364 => 11.41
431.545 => 13.03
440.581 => 12.13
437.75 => 11.17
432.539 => 11.41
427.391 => 11.2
